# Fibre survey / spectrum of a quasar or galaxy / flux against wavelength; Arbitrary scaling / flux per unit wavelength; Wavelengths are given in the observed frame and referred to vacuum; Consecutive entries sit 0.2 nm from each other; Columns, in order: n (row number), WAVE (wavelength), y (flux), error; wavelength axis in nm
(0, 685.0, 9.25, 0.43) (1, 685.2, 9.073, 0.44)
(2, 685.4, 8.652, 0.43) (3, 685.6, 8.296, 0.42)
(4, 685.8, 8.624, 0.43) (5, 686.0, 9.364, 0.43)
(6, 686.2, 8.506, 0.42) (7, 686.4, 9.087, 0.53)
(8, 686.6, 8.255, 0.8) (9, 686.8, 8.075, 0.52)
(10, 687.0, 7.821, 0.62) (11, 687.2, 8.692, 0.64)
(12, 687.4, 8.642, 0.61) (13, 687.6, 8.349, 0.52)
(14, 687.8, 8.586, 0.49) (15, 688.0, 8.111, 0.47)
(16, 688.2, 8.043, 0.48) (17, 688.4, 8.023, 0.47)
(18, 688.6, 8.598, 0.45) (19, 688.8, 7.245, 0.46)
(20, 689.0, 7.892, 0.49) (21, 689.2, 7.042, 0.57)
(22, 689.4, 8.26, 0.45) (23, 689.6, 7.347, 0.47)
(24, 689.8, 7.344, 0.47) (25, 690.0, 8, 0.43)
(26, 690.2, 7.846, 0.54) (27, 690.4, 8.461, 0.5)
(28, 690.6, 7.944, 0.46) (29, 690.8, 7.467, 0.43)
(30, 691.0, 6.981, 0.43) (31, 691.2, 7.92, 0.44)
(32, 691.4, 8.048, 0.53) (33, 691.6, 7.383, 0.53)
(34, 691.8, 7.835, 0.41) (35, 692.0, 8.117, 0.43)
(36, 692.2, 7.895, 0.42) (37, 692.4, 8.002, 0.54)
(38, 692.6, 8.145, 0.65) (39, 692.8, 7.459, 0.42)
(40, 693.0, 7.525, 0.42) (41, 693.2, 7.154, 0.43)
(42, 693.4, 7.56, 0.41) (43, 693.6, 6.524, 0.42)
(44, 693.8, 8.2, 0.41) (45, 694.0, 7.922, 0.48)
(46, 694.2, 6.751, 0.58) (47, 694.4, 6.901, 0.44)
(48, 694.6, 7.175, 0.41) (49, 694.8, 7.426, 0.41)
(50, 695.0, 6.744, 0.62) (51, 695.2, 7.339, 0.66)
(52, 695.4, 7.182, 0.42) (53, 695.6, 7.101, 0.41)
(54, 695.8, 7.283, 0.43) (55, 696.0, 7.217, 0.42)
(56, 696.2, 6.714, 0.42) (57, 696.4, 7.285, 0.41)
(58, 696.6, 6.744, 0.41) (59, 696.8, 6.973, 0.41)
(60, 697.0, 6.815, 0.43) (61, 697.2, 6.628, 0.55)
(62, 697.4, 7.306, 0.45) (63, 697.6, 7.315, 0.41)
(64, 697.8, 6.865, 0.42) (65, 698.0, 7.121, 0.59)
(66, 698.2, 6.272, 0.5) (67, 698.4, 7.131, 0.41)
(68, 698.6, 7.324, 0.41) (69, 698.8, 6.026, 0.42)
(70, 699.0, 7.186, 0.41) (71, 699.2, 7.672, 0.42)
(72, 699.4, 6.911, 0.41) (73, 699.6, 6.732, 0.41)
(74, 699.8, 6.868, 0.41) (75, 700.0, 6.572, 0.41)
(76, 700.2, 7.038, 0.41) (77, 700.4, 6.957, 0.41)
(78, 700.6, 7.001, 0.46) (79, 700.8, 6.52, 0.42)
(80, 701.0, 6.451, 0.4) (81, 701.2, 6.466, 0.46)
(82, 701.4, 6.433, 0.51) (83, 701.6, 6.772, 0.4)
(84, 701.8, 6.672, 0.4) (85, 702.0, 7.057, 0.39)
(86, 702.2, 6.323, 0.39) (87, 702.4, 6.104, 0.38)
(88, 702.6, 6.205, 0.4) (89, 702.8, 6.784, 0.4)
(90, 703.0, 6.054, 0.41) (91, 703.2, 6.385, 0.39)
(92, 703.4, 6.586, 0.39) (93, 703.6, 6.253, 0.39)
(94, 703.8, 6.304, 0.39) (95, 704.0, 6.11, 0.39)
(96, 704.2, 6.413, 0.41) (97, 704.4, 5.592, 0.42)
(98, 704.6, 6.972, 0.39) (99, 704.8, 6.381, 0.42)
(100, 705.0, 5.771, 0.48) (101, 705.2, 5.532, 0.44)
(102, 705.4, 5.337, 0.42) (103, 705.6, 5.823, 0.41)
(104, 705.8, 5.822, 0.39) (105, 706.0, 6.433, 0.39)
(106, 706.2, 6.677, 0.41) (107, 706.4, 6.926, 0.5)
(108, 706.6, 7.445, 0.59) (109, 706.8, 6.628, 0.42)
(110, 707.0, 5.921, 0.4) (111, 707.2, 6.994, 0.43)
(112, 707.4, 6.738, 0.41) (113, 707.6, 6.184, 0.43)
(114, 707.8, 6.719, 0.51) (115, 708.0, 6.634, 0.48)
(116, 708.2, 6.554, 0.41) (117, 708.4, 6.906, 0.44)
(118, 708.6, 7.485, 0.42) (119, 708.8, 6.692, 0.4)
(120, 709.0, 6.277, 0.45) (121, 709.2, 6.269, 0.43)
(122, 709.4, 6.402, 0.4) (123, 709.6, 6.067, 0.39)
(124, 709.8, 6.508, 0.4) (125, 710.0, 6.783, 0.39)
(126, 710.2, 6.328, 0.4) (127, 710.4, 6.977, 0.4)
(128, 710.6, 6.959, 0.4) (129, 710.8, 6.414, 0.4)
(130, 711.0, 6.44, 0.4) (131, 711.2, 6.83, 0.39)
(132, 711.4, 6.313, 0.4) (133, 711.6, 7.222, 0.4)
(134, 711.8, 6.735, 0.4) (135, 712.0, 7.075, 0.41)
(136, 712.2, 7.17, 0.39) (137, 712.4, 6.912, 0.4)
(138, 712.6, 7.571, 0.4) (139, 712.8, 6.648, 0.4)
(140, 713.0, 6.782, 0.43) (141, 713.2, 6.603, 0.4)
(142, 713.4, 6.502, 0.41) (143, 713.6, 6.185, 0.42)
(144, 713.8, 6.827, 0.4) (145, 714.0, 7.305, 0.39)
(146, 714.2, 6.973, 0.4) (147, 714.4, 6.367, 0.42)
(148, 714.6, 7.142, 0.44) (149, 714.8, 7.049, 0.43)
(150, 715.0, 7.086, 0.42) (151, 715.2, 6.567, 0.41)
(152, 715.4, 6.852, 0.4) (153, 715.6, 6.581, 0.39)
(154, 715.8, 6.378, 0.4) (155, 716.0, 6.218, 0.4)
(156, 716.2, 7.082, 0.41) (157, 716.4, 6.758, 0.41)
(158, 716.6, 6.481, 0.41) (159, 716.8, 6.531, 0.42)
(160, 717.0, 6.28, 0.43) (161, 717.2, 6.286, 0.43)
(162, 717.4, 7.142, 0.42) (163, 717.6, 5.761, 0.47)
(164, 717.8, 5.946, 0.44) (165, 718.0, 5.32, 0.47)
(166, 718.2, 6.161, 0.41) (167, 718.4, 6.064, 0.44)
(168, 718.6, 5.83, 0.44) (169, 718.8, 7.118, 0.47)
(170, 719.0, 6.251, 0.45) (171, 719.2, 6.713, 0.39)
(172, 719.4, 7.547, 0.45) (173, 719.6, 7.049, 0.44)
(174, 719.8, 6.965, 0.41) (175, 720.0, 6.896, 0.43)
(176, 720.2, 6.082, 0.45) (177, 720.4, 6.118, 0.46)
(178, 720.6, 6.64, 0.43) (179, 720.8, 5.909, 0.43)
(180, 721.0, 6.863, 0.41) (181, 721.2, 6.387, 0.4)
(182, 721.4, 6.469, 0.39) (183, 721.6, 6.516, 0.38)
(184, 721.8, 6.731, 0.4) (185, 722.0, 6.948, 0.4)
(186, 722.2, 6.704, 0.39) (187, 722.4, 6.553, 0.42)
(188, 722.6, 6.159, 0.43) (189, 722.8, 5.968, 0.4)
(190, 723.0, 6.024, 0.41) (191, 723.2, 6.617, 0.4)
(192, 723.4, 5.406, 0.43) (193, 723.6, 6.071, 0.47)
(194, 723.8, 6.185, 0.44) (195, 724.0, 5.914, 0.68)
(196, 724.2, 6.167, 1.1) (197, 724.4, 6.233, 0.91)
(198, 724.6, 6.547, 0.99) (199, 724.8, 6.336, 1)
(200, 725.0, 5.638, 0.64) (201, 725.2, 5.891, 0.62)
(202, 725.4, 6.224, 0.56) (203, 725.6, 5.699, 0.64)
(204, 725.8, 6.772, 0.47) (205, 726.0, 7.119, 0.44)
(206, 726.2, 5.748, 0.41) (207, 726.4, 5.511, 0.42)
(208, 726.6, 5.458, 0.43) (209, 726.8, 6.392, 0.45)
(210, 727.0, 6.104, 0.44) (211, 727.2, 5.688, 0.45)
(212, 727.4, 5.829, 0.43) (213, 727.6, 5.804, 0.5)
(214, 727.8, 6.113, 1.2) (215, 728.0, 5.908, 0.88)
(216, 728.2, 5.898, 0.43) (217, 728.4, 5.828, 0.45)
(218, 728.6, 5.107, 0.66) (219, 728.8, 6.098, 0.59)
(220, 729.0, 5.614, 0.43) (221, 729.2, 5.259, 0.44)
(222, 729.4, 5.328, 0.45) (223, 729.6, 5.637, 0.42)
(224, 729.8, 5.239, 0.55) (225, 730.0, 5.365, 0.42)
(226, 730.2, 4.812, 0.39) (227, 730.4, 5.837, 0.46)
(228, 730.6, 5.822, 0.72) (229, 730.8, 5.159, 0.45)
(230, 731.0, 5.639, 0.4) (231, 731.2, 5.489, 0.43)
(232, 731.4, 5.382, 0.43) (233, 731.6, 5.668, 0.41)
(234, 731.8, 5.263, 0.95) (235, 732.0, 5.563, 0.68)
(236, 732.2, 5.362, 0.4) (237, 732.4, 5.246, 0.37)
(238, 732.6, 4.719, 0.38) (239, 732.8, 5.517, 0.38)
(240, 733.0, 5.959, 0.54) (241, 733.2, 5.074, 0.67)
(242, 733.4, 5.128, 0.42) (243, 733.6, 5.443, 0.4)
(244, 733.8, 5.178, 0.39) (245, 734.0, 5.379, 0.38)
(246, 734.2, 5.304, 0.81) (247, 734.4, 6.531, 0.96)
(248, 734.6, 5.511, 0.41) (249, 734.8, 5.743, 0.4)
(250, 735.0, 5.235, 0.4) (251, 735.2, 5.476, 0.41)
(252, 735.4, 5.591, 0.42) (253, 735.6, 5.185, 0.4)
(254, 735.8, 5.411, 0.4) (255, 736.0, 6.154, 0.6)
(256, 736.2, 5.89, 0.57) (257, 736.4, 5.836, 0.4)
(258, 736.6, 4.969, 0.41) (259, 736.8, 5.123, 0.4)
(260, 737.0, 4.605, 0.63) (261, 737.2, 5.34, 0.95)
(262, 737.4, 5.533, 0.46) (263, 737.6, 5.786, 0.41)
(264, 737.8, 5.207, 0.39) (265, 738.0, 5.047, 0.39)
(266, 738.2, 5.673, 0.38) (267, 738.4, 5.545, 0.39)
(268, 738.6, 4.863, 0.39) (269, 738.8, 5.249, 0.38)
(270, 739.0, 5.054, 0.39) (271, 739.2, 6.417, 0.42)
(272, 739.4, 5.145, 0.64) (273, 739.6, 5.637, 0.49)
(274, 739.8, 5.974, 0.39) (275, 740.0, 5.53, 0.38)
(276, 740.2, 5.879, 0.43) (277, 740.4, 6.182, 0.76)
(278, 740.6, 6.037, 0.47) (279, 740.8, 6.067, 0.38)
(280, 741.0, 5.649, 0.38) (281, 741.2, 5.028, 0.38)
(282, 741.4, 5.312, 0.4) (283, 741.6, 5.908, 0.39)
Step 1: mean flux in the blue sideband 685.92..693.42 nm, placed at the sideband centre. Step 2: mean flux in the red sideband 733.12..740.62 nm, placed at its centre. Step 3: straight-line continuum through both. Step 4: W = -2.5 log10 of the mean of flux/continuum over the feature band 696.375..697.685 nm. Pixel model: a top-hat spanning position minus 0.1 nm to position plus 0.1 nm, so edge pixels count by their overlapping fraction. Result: 0.09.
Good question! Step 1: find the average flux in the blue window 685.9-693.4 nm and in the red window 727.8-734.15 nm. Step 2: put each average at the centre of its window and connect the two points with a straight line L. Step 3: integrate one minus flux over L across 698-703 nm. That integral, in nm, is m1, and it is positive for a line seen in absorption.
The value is 0.41 nm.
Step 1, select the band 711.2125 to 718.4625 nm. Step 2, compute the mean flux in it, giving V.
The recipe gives 6.64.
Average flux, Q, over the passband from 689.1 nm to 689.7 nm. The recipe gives 7.55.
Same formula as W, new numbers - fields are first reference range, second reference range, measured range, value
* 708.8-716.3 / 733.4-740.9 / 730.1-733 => 0.07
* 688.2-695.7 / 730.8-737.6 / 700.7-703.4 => 0.10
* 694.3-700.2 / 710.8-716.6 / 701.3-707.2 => 0.09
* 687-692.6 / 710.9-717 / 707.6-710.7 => 0.06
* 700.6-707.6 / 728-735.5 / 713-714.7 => -0.11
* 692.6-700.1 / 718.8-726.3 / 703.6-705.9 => 0.14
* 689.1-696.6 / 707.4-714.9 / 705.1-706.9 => 0.11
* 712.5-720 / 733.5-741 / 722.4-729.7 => 0.03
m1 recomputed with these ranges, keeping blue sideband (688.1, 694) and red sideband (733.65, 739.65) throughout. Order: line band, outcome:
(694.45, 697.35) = 0.173 nm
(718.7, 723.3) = -0.249 nm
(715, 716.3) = -0.029 nm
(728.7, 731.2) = 0.131 nm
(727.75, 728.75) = 0.018 nm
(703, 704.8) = 0.197 nm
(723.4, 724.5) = 0.007 nm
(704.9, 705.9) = 0.194 nm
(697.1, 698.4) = 0.082 nm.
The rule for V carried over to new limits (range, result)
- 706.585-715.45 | 6.73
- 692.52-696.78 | 7.25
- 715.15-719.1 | 6.38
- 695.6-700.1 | 6.96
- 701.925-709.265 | 6.41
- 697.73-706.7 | 6.54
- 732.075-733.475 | 5.29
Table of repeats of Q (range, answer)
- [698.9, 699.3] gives 7.43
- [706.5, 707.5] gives 6.75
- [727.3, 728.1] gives 5.91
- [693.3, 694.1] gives 7.55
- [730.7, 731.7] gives 5.47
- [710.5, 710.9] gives 6.69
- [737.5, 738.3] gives 5.43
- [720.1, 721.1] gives 6.32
